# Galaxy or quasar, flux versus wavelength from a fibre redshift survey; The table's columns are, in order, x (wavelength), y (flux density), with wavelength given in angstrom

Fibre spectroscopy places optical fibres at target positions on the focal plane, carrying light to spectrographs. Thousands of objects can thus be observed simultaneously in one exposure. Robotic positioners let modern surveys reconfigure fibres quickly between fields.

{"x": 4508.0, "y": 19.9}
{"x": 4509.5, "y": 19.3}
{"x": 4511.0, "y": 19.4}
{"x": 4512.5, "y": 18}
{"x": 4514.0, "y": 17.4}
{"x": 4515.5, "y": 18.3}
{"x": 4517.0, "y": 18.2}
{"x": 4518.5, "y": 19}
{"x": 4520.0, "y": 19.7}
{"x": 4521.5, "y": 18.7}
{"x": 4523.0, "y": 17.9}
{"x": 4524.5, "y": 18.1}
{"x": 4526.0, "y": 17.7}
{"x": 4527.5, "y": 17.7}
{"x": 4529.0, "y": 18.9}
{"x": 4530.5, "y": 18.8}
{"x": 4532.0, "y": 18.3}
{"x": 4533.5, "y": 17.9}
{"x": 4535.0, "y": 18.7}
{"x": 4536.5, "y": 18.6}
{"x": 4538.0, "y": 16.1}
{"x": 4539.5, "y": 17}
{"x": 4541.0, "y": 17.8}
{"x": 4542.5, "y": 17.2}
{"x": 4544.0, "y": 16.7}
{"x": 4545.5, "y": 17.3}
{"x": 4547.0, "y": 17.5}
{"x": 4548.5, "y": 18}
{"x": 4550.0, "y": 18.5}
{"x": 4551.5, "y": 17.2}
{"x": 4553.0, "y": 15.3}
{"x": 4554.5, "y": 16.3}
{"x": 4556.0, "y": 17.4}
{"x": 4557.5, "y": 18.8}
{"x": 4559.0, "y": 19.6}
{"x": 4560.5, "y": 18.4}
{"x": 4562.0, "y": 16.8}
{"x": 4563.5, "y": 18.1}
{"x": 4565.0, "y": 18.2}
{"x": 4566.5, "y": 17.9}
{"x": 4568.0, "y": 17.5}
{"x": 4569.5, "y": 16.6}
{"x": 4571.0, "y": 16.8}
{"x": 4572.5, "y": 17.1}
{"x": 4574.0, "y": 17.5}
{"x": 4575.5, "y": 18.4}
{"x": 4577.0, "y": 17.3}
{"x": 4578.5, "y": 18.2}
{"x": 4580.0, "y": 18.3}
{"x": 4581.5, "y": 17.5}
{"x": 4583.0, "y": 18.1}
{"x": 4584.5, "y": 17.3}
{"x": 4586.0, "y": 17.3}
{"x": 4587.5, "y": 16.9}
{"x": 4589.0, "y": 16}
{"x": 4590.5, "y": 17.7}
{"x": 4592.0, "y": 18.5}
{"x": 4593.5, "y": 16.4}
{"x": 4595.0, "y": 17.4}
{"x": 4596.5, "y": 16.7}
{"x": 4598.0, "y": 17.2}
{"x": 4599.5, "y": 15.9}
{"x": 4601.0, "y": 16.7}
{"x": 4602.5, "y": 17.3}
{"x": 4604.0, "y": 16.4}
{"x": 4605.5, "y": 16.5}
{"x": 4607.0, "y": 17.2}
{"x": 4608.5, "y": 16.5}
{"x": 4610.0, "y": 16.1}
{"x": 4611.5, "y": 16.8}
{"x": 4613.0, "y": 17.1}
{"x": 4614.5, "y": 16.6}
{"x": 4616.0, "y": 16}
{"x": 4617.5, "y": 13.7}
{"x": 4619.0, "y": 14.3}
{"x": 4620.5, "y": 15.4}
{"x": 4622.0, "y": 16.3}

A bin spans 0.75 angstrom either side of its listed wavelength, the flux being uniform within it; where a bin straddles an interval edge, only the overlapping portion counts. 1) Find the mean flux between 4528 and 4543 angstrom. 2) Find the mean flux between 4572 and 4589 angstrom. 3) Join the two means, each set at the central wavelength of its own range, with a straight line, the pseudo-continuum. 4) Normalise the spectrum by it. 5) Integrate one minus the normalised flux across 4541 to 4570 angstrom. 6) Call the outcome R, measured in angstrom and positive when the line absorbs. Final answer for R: 0.3 angstrom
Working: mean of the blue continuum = 17.9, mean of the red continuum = 17.6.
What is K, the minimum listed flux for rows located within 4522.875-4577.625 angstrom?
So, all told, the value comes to 15.3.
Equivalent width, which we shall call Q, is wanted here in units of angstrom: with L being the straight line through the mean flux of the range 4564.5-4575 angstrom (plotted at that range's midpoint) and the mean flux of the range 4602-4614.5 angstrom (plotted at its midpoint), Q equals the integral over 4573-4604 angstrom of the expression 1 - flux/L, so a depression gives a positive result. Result -0.5 angstrom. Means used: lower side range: 17.4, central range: 17.3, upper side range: 16.7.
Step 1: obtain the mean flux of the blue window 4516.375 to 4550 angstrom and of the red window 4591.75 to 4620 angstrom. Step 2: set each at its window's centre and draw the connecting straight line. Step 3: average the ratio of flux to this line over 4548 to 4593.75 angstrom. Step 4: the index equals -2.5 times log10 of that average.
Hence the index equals -0.02 mag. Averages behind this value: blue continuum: 18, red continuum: 16.4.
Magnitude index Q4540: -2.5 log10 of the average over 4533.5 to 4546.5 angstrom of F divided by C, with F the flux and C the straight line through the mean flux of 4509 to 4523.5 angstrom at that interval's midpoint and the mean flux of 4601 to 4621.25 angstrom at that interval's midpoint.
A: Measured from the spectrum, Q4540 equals 0.033 mag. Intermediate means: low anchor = 18.6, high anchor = 16.2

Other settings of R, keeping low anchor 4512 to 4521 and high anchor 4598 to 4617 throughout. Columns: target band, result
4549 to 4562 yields 0.0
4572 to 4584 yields -0.4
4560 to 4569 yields -0.2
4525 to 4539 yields 0.1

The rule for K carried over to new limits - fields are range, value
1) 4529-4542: 16.1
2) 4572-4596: 16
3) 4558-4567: 16.8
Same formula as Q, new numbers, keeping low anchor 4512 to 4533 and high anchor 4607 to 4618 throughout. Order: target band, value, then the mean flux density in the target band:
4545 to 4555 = 0.3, 17.2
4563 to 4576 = -0.2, 17.5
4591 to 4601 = -0.2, 17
